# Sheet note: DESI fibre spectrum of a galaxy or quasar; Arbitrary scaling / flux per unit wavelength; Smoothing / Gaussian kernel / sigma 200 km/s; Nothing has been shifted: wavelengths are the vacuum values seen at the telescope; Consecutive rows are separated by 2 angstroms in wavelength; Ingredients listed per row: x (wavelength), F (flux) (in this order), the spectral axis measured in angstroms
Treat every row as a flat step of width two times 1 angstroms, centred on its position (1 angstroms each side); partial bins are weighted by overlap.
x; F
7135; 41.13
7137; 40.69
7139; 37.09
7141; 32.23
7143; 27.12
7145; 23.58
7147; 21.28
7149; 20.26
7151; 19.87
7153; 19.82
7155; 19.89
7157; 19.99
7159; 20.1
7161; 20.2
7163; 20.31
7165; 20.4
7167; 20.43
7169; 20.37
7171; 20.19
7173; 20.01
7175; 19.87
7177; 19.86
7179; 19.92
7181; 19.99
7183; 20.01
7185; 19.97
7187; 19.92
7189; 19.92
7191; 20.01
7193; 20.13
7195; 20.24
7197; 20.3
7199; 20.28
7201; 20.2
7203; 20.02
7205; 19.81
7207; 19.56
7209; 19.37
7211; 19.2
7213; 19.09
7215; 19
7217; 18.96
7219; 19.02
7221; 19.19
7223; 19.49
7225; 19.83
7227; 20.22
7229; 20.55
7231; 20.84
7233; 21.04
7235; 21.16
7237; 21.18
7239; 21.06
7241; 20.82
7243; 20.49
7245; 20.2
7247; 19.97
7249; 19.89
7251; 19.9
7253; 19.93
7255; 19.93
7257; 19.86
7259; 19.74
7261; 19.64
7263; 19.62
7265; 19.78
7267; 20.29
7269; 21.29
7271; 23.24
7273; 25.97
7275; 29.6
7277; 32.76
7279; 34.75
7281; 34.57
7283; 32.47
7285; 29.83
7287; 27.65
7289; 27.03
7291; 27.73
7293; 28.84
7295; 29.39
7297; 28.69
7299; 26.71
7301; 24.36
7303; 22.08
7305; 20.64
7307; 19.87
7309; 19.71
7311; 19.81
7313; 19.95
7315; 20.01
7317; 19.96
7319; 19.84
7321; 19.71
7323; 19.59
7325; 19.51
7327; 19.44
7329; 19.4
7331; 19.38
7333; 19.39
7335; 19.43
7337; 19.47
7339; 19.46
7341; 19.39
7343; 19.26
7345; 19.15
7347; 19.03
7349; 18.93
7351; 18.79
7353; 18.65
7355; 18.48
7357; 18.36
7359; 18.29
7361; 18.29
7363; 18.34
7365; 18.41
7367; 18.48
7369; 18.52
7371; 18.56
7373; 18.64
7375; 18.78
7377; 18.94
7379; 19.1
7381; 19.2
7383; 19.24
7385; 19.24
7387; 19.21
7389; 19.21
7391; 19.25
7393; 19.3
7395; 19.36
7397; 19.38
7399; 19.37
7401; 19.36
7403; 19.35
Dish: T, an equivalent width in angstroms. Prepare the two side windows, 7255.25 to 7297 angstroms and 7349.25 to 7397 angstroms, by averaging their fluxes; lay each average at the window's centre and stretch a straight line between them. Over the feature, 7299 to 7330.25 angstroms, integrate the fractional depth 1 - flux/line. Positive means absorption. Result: 3.77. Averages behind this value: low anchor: 26.1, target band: 20.5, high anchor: 18.8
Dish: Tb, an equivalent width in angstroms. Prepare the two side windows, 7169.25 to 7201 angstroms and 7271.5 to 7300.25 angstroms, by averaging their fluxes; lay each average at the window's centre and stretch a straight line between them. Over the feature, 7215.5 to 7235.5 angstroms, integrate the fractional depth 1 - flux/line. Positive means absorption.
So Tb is 3.26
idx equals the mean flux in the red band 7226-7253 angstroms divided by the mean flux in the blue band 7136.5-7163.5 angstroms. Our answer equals 0.8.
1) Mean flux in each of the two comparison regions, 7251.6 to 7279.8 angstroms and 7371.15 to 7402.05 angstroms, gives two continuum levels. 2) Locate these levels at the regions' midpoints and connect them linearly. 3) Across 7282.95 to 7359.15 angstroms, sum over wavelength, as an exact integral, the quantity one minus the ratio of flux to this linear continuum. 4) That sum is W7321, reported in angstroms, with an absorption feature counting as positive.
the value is -0.8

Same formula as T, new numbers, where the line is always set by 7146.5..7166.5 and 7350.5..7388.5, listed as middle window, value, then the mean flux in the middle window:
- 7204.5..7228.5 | 0.4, 19.4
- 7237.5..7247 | -0.5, 20.6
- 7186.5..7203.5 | -0.2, 20.1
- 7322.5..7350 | -0.6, 19.3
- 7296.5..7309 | -2.6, 23.2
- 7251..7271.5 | -0.8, 20.2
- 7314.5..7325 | -0.4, 19.8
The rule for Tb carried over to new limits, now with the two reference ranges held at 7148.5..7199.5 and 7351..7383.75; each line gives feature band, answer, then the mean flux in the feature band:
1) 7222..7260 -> -1.4 angstroms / 20.3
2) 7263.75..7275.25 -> -2.1 angstroms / 22.9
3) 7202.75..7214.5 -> 0.2 angstroms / 19.5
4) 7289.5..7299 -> -4.5 angstroms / 28.4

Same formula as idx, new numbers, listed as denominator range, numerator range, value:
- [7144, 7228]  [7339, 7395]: 0.94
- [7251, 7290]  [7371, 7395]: 0.76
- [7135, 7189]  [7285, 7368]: 0.93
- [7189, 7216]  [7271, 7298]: 1.50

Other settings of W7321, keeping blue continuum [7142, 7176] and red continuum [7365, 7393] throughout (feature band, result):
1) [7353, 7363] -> 0.4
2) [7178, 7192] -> 0.4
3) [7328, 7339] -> -0.1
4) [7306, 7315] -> -0.2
